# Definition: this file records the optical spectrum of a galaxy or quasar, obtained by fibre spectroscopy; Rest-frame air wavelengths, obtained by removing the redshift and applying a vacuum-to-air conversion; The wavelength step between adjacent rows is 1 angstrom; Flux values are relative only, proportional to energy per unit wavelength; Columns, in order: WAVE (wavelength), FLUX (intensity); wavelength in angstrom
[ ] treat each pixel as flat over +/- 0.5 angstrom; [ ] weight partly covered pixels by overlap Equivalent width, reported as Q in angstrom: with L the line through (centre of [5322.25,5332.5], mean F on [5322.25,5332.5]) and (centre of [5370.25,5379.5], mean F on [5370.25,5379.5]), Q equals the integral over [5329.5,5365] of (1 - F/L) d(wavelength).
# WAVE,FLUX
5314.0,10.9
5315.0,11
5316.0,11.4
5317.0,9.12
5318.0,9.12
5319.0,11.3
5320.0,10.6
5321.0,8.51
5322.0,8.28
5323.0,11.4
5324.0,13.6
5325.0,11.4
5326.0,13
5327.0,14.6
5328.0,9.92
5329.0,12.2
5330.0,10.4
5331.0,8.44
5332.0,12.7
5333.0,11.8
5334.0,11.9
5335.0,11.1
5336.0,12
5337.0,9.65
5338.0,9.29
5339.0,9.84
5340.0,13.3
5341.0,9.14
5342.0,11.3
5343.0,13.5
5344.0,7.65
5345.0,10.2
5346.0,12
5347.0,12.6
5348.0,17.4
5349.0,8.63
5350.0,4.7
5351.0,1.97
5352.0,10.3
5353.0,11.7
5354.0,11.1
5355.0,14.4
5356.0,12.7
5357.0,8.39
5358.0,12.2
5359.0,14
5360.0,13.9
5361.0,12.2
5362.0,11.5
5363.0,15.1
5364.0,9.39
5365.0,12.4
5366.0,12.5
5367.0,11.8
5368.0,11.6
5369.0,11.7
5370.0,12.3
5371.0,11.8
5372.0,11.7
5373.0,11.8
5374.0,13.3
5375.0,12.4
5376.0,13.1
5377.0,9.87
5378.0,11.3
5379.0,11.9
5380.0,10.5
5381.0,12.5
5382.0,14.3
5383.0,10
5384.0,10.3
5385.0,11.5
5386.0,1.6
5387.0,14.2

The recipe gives 2.2 angstrom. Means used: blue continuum 11.7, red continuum 11.9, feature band 11.1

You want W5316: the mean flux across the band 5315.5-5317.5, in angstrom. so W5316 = 10.3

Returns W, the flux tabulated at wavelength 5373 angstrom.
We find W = 11.8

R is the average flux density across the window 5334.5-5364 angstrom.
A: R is 11.1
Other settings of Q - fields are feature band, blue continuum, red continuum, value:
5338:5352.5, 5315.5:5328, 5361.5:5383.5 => 1.61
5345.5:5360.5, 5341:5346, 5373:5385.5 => -0.17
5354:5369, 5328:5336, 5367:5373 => -0.72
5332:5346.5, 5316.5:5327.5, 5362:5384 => 0.43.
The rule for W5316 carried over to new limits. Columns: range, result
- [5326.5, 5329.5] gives 12.2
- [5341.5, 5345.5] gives 10.7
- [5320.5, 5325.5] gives 10.6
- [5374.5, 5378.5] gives 11.7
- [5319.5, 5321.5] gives 9.55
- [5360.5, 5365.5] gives 12.1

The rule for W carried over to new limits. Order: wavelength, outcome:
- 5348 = 17.4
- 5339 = 9.84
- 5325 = 11.4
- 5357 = 8.39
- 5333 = 11.8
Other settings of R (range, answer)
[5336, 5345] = 10.5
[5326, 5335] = 11.6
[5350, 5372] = 11.4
